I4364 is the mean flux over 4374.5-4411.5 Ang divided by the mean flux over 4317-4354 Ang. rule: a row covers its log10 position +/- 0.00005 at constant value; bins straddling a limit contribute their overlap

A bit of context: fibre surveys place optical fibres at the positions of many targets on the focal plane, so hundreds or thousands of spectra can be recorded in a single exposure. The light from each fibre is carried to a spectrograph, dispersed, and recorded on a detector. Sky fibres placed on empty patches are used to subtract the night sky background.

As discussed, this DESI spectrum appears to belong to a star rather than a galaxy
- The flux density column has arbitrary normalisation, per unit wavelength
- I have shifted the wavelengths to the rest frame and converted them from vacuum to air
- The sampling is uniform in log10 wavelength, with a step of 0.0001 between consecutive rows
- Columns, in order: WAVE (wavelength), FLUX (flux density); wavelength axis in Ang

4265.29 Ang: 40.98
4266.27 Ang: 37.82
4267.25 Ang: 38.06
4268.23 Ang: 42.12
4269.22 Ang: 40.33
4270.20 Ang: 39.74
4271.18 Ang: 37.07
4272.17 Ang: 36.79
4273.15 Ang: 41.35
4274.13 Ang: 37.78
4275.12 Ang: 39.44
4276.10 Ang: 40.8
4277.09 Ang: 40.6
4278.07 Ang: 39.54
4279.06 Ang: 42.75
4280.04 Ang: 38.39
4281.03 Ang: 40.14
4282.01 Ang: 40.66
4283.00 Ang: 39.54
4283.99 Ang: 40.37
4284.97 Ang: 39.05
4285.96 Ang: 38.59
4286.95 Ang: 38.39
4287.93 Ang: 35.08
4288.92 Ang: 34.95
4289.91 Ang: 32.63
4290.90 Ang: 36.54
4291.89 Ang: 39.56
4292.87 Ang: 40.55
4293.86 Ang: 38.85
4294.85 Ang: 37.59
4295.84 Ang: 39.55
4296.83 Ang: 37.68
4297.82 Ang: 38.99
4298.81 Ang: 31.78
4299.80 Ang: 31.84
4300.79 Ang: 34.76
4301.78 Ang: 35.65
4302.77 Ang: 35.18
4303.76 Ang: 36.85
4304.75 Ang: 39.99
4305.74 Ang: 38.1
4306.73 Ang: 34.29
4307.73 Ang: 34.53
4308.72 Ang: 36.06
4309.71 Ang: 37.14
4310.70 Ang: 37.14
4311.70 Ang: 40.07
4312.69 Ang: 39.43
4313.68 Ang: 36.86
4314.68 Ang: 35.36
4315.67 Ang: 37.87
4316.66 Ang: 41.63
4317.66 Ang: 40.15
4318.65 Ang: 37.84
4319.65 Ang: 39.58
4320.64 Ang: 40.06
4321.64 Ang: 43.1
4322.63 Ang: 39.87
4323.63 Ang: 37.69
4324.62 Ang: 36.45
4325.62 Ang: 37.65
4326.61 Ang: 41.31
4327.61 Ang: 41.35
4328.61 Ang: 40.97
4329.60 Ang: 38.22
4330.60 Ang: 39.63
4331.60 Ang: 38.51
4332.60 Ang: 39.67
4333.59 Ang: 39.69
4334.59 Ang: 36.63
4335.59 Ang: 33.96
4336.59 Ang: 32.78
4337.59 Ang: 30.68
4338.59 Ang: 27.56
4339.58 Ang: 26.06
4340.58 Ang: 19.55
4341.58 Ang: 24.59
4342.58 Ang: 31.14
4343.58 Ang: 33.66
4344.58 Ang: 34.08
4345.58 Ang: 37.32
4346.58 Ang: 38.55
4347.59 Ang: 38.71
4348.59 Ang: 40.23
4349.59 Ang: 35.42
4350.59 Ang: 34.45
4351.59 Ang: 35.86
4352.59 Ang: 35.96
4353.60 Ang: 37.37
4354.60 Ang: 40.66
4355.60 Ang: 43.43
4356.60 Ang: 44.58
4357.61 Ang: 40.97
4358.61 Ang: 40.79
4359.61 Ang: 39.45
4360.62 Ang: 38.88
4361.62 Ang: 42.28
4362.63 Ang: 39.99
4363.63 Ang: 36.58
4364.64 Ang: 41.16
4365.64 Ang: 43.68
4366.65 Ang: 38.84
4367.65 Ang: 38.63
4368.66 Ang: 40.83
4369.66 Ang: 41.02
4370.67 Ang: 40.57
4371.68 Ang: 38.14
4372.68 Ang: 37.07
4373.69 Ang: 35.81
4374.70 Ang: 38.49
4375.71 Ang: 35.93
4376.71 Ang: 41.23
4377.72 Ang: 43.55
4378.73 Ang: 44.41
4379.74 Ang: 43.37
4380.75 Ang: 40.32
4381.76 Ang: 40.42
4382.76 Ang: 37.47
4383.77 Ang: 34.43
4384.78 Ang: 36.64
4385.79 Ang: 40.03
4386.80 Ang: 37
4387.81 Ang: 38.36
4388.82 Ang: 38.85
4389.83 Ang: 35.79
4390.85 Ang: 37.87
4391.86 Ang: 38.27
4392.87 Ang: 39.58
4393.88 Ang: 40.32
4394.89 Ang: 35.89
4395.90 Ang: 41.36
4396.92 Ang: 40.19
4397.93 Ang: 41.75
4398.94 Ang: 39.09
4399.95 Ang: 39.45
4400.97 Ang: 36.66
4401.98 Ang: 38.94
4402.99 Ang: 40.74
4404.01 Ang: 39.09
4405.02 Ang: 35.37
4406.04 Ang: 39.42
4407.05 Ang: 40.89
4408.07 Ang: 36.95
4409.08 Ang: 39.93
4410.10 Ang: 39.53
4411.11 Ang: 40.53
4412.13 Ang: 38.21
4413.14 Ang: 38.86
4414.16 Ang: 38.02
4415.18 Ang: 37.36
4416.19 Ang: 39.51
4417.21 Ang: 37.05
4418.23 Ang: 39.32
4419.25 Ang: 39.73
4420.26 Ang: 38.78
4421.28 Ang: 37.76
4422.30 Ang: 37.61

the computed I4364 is 1.1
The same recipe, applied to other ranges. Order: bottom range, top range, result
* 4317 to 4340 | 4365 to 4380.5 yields 1.07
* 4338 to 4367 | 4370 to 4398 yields 1.07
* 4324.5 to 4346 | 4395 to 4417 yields 1.13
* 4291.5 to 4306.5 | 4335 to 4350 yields 0.87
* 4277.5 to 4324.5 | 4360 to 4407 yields 1.03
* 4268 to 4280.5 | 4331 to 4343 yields 0.80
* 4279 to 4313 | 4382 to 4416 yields 1.03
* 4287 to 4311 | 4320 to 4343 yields 0.97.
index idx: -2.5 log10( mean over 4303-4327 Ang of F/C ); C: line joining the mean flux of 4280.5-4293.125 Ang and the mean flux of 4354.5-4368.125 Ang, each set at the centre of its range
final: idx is 0.02 mag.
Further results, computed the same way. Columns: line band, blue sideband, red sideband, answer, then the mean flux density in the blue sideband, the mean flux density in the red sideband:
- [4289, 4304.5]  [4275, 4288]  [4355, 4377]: 0.09 mag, 39.7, 39.9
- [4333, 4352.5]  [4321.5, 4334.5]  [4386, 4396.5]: 0.17 mag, 39.4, 38.4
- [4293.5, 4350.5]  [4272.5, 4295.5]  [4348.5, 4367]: 0.08 mag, 38.8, 39.5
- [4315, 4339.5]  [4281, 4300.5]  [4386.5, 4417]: 0.00 mag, 37.5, 38.8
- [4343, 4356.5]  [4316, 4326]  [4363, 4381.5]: 0.06 mag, 39.4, 40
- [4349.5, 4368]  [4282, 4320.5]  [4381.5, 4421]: -0.04 mag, 37.4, 38.6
